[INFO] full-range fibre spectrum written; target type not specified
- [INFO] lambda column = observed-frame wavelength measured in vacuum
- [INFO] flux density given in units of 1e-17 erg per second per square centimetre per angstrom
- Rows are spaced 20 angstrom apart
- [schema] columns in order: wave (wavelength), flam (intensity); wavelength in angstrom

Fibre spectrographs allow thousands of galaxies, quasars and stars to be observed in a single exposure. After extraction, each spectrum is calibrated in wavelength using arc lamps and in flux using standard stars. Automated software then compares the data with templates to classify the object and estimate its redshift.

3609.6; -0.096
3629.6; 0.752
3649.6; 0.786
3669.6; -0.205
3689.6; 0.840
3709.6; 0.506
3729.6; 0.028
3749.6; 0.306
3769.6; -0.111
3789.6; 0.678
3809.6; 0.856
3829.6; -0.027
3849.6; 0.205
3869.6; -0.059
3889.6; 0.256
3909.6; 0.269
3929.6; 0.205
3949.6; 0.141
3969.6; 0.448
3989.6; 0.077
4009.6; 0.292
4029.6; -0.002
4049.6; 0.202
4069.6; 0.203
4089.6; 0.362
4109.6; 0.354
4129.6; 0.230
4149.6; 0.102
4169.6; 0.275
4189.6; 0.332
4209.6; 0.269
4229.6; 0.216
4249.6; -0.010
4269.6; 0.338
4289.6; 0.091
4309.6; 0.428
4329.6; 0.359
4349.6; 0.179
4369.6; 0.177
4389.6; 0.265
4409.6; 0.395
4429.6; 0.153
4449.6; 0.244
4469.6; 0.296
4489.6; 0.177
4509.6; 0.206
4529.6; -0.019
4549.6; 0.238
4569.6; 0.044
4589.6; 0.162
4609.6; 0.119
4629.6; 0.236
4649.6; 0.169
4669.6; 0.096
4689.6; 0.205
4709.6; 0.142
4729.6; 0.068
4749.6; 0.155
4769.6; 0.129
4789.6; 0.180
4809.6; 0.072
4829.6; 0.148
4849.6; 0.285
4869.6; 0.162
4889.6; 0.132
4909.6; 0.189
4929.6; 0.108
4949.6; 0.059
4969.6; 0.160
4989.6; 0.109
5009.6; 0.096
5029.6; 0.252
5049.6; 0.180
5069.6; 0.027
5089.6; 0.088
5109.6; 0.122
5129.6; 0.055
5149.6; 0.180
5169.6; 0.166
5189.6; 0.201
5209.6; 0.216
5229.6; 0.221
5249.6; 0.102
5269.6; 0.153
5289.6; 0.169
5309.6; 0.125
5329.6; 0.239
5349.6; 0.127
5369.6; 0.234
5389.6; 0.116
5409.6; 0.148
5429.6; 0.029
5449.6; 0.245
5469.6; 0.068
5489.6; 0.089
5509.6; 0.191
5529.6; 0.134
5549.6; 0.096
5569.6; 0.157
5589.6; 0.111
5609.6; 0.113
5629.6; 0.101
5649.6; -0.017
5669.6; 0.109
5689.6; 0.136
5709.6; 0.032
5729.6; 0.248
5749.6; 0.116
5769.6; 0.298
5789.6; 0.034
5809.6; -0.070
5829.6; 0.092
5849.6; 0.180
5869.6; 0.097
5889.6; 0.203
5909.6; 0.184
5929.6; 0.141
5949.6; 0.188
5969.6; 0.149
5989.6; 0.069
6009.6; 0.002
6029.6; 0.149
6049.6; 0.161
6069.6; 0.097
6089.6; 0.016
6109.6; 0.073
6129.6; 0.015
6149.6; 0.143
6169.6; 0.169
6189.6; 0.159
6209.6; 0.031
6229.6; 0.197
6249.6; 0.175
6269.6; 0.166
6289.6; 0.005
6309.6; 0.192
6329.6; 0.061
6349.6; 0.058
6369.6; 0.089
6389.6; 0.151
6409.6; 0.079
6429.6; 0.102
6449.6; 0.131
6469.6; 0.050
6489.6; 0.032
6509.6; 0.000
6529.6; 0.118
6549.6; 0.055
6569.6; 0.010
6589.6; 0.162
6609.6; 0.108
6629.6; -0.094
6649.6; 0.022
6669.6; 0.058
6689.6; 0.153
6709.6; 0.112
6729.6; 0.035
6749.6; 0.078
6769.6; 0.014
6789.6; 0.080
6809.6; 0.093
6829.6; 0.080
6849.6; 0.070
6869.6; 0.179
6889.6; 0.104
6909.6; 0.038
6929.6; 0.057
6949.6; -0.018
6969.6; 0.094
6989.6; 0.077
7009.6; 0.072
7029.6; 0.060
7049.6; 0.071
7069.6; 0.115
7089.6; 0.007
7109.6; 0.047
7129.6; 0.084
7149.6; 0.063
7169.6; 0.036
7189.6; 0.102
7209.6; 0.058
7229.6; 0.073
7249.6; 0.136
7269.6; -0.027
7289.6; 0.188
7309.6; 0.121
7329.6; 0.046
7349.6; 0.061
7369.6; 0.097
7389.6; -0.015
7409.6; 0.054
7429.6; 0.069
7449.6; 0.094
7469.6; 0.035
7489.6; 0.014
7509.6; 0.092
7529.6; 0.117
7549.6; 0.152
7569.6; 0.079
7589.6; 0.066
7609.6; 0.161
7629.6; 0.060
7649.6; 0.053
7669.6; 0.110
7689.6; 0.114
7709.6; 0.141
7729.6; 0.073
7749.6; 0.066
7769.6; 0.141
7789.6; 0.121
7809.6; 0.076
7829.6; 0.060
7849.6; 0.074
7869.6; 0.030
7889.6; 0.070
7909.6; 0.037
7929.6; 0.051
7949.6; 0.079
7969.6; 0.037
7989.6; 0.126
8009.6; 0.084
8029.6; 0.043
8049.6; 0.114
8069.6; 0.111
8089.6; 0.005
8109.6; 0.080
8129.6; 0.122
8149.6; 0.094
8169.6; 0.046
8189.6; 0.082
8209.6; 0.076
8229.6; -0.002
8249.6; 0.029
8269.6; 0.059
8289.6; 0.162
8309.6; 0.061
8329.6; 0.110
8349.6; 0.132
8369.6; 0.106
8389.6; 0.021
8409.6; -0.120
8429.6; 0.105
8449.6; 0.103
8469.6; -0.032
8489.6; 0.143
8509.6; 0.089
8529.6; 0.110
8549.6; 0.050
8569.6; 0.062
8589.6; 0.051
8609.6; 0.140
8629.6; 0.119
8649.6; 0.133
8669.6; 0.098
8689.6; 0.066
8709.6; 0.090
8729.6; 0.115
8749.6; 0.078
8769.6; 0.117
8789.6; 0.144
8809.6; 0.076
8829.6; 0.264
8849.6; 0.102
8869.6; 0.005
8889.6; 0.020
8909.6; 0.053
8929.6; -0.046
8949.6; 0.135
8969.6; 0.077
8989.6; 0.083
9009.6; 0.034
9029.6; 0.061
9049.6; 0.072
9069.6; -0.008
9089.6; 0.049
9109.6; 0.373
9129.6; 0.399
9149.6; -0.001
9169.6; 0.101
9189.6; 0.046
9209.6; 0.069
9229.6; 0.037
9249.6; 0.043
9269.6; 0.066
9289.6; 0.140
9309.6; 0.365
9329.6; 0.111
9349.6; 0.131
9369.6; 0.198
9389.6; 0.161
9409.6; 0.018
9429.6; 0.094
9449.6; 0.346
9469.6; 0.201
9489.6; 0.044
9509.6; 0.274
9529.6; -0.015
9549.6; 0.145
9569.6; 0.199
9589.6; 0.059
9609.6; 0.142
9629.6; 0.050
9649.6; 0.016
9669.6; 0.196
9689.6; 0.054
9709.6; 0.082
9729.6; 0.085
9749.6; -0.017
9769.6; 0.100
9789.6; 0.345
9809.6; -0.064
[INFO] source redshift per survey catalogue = 1.45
